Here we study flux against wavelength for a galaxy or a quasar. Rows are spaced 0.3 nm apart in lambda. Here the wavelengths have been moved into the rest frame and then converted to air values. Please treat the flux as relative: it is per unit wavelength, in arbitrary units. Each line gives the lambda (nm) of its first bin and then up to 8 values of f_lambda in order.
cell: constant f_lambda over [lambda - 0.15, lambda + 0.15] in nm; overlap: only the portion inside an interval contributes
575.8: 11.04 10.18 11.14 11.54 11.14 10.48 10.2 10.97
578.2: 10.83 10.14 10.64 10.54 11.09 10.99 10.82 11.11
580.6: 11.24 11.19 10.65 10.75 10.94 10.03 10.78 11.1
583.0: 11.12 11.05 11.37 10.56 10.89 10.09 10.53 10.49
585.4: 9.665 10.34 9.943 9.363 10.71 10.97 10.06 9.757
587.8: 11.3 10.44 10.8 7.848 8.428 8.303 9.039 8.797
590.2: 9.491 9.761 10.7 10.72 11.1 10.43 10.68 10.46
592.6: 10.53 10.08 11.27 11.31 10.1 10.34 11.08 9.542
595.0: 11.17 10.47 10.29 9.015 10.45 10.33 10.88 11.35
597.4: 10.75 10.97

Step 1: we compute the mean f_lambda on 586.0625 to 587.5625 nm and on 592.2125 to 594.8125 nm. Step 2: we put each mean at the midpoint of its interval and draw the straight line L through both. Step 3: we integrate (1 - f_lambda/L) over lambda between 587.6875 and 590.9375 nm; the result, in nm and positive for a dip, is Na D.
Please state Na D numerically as 0.25 nm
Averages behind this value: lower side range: 10.2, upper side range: 10.5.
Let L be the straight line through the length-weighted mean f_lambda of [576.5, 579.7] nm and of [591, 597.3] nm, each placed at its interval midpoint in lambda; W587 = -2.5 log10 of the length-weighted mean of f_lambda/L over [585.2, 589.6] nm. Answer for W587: 0.09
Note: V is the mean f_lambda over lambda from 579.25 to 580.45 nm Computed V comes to 11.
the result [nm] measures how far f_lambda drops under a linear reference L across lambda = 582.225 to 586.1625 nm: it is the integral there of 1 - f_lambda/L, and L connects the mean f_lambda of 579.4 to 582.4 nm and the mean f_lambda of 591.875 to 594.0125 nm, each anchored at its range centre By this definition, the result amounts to 0.07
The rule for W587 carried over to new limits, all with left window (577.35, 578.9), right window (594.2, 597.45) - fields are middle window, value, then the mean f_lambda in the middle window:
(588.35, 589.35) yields 0.204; 8.7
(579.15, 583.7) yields -0.041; 10.9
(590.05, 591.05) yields 0.046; 10.1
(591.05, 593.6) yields -0.024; 10.7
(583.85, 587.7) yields 0.026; 10.3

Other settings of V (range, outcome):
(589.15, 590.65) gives 9.08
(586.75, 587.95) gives 10.5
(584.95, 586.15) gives 10.1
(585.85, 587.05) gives 10.2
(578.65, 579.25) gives 10.6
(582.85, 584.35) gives 11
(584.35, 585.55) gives 10.2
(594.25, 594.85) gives 10.3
